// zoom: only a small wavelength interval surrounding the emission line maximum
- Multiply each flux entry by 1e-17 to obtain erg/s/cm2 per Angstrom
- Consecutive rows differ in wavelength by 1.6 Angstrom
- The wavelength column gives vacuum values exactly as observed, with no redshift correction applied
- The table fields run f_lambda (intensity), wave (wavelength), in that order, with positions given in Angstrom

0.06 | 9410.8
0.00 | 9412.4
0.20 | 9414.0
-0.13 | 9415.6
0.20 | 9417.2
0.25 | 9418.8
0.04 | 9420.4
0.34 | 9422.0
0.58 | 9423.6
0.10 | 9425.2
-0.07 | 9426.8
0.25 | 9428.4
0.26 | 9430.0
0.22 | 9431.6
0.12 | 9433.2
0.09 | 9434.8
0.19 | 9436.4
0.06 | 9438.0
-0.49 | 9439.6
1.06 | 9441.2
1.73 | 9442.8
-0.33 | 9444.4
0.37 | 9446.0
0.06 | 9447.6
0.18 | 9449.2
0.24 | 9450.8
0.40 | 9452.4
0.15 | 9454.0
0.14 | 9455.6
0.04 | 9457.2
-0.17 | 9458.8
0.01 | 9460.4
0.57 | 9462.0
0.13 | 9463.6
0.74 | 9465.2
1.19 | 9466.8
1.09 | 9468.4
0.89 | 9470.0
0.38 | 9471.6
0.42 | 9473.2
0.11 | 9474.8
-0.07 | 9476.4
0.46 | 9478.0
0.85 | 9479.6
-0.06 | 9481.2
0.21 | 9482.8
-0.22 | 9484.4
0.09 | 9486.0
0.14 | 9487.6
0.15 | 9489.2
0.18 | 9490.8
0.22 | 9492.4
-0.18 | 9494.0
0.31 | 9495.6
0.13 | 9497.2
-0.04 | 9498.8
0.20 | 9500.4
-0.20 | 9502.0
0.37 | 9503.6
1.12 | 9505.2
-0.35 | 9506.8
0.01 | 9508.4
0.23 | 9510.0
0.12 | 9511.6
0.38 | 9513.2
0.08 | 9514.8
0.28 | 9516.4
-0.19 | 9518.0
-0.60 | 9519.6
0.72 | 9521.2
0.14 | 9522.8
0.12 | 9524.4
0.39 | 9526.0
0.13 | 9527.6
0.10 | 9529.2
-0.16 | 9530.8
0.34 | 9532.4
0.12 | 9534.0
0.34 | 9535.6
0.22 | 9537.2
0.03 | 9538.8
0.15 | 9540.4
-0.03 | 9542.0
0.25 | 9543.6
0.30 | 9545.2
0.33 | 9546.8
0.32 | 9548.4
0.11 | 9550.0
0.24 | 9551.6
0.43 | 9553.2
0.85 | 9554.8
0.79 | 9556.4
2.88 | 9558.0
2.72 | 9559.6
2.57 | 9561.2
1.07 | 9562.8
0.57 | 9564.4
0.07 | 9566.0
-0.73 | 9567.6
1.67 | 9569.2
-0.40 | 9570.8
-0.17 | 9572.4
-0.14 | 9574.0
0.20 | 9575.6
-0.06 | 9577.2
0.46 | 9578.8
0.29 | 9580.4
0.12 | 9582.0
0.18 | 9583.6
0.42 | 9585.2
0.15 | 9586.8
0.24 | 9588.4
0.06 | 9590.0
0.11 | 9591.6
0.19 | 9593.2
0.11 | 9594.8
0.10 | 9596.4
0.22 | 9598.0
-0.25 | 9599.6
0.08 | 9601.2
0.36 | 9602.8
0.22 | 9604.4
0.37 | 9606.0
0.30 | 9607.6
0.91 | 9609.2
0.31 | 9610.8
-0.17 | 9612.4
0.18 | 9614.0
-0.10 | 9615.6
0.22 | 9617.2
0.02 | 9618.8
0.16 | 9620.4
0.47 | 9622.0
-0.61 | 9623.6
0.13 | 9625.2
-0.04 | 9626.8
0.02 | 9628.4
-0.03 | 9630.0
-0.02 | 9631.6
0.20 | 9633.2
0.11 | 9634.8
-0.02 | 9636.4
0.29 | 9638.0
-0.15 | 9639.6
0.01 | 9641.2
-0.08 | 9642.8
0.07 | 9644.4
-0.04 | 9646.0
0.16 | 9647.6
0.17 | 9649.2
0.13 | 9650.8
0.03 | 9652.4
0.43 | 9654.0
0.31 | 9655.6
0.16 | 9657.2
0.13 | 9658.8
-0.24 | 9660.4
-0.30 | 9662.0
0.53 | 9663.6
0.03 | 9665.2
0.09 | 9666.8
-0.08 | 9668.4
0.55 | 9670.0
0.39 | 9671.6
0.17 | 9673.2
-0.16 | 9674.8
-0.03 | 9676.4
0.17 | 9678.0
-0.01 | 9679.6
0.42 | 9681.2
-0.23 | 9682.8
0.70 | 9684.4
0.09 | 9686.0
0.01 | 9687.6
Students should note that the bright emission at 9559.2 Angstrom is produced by [O III] 5007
